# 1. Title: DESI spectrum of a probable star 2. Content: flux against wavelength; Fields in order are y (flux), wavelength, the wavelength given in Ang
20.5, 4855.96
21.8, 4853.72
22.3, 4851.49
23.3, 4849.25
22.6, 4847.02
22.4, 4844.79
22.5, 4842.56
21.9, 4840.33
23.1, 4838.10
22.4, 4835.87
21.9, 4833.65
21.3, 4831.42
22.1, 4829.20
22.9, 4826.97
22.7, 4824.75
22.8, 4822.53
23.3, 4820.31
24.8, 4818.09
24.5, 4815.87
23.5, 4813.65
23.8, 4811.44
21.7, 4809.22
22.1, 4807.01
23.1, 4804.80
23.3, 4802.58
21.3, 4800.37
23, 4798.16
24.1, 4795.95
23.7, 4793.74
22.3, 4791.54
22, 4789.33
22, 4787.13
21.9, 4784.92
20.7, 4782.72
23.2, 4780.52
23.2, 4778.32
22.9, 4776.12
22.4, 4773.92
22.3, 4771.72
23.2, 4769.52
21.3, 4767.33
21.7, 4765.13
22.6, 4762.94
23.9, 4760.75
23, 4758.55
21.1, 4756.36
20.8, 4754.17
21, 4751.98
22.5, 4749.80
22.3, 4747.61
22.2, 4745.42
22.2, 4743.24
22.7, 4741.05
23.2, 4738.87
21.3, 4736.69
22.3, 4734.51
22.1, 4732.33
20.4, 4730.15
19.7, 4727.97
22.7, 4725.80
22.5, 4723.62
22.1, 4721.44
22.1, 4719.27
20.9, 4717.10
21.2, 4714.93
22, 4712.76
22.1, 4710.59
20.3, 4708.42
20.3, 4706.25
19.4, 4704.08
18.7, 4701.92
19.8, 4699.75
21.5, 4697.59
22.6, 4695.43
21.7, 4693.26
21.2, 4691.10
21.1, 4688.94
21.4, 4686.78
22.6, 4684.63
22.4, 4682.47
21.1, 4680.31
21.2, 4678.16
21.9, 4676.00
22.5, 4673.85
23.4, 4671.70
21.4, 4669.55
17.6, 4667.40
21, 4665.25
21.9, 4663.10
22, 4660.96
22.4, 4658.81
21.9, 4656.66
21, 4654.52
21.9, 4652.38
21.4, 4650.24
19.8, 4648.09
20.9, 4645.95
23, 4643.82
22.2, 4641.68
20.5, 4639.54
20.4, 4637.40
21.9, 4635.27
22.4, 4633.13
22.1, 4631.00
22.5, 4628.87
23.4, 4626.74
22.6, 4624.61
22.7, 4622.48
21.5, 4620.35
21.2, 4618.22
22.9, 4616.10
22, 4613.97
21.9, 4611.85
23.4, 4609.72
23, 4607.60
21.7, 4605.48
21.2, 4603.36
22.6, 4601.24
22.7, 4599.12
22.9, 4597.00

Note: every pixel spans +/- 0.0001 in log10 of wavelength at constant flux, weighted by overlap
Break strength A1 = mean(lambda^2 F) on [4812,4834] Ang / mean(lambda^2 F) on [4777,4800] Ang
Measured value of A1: 1.0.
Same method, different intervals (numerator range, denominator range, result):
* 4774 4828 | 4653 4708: 1.13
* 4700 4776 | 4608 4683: 1.04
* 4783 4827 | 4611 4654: 1.13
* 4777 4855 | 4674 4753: 1.10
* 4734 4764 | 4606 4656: 1.07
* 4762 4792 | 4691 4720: 1.09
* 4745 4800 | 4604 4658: 1.08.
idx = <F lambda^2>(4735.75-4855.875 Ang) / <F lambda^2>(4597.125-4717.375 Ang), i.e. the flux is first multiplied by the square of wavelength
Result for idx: 1.1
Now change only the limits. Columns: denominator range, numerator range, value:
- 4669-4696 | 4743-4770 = 1.04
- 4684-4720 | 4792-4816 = 1.14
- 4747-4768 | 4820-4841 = 1.05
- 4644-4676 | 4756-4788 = 1.10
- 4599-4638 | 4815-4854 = 1.12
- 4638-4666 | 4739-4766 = 1.08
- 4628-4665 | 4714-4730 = 1.03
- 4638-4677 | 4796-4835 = 1.14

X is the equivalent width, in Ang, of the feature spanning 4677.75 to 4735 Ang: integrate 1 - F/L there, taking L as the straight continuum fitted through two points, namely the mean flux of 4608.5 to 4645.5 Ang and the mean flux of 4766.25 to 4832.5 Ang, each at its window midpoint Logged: 2.81 Ang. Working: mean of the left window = 22.1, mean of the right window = 22.7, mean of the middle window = 21.3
